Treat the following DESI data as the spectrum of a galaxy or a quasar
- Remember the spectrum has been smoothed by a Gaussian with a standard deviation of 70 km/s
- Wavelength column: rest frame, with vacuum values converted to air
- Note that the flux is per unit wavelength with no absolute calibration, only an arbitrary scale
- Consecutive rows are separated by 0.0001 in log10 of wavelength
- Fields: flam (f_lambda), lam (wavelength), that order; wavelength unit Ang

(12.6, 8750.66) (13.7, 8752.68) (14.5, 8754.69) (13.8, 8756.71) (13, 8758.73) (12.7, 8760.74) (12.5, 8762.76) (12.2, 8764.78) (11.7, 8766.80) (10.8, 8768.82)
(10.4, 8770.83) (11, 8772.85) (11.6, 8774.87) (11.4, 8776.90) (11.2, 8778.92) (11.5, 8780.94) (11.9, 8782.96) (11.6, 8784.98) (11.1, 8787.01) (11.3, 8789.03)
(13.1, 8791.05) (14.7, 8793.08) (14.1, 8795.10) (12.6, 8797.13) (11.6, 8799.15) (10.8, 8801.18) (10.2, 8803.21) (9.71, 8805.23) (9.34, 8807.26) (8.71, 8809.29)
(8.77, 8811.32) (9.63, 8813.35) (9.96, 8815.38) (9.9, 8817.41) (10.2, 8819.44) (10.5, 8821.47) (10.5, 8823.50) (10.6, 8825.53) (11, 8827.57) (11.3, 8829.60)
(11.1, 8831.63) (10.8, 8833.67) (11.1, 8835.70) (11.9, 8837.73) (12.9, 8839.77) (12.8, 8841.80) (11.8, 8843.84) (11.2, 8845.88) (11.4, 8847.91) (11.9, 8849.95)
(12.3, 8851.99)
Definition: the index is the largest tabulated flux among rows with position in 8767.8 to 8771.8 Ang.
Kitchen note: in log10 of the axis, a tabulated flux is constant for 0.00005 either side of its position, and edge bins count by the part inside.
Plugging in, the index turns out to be 10.8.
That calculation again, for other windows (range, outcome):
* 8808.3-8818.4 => 9.96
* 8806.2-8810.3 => 9.34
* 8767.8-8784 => 11.9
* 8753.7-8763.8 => 14.5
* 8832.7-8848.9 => 12.9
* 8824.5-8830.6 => 11.3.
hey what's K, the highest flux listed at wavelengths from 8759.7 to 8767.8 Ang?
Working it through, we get 12.7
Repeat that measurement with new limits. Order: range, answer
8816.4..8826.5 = 10.6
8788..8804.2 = 14.7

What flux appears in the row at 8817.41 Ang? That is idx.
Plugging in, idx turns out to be 9.9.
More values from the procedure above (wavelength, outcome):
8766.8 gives 11.7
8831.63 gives 11.1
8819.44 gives 10.2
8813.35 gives 9.63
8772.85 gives 11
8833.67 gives 10.8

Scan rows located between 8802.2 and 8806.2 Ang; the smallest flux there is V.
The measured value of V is 9.71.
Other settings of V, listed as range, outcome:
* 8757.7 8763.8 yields 12.5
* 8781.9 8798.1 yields 11.1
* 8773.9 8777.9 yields 11.4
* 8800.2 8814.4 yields 8.71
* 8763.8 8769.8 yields 10.8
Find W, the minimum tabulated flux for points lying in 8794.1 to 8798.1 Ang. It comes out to 12.6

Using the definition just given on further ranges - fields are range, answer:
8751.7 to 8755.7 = 13.7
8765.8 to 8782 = 10.4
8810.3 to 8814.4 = 8.77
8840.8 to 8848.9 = 11.2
